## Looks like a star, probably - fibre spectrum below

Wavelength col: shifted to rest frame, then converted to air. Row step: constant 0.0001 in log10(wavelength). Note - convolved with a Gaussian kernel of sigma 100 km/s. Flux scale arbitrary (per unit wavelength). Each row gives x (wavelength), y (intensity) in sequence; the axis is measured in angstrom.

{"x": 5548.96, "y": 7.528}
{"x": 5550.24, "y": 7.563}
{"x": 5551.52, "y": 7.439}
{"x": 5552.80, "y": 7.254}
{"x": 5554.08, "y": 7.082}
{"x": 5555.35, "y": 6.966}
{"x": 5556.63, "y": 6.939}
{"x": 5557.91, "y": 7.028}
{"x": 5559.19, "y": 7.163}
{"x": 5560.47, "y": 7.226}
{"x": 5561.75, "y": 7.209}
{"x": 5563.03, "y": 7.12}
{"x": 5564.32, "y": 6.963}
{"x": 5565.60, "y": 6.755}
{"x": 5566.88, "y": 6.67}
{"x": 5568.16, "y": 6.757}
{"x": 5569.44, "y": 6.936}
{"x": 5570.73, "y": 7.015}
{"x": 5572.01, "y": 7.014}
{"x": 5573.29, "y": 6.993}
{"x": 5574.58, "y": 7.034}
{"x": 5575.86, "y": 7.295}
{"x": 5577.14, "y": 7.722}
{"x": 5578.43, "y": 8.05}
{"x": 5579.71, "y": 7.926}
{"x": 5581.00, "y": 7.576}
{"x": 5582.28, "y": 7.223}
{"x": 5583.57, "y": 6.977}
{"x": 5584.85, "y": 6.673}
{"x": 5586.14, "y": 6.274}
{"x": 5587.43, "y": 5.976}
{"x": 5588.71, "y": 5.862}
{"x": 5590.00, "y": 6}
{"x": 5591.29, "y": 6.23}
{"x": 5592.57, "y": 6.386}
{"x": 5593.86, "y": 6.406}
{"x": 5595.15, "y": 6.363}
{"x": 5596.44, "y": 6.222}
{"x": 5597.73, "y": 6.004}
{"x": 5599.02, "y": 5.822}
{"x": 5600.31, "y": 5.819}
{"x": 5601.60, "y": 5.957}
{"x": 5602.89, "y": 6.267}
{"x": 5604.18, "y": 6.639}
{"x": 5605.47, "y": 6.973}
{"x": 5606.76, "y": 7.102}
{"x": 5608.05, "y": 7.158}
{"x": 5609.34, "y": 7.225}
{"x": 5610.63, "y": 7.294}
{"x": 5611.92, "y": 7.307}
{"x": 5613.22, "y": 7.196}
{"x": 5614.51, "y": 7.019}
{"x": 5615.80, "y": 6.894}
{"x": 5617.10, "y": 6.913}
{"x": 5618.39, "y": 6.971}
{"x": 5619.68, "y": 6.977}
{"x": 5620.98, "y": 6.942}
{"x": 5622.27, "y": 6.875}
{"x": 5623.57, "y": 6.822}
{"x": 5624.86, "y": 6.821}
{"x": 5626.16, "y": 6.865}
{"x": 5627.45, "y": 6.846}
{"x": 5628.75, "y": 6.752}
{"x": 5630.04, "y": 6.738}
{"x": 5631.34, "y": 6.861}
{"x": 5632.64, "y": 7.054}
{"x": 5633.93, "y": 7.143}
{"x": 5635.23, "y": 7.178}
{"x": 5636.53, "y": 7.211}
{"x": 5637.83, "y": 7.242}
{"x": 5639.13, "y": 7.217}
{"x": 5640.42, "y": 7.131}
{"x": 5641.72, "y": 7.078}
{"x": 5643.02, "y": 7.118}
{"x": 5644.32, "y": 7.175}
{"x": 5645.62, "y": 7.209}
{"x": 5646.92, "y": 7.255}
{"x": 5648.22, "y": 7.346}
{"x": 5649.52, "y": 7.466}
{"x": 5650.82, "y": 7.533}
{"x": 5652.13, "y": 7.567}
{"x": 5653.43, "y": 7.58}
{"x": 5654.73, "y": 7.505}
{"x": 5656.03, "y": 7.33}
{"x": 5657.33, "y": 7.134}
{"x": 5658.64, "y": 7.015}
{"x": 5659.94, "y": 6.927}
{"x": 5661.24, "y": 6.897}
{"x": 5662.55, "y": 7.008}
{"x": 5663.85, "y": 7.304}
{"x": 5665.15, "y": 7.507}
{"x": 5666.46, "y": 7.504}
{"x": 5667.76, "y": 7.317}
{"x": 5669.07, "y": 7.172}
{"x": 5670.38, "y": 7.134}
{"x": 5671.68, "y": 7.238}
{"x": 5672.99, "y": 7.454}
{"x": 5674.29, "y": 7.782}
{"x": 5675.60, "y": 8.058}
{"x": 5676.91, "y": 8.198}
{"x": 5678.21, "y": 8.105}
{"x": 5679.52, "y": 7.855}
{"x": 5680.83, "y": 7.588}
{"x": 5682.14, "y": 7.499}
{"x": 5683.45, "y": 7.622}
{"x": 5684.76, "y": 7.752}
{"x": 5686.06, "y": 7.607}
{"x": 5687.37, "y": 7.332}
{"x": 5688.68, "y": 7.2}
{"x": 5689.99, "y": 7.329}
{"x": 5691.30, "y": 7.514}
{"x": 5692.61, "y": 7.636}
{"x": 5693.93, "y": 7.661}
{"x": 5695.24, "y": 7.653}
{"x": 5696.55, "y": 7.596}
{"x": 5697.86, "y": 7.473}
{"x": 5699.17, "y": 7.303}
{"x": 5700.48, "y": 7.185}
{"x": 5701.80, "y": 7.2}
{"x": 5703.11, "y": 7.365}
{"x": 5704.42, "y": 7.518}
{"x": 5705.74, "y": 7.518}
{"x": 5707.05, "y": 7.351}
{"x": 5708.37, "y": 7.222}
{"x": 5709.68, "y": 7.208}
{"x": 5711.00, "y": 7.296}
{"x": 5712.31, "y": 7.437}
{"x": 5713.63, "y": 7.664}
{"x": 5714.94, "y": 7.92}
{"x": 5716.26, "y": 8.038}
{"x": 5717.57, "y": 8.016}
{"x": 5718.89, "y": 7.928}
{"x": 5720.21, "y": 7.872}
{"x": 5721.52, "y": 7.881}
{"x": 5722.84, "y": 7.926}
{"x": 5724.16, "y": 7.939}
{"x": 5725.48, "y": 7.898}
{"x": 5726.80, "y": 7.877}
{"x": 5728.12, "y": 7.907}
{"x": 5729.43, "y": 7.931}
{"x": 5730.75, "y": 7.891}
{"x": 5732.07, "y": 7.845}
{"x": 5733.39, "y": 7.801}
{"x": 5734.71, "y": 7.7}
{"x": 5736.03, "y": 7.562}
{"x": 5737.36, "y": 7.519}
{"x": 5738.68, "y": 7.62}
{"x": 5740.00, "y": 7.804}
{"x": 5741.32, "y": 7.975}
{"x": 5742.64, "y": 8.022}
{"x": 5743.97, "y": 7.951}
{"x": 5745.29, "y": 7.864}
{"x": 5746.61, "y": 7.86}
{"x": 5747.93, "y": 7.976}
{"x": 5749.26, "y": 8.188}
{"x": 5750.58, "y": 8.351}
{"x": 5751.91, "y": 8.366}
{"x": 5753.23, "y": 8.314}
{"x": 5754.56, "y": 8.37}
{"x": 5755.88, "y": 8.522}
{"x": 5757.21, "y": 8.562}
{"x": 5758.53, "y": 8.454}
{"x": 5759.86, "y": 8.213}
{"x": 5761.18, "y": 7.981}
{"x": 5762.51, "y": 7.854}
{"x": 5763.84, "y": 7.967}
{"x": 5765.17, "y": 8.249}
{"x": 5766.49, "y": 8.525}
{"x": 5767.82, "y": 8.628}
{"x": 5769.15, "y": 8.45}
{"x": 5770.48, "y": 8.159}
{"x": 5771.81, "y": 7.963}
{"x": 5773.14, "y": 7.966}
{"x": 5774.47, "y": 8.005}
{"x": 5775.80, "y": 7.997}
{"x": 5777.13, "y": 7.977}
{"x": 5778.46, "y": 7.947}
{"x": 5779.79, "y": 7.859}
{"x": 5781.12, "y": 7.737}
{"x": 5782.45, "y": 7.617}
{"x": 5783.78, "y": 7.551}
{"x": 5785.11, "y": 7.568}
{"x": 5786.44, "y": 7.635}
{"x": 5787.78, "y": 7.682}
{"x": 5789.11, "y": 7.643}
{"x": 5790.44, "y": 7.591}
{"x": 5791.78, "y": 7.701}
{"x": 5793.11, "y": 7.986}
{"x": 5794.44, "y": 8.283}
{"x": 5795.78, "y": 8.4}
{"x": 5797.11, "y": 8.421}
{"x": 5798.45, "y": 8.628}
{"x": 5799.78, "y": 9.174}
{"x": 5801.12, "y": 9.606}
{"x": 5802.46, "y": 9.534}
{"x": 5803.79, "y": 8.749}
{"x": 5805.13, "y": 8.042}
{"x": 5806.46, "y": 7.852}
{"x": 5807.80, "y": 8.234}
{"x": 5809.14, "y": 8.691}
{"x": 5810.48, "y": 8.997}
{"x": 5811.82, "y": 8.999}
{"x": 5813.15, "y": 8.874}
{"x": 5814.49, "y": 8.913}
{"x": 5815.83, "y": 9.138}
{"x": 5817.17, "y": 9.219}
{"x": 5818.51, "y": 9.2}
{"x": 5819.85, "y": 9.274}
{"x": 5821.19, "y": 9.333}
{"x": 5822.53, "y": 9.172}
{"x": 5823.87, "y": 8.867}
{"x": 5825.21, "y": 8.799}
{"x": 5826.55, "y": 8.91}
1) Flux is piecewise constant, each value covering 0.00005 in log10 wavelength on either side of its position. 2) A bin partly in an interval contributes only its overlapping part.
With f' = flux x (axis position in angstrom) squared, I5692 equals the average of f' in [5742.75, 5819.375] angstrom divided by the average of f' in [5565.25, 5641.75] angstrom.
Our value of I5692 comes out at 1.3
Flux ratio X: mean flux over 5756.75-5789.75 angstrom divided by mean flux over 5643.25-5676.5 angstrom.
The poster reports 1.1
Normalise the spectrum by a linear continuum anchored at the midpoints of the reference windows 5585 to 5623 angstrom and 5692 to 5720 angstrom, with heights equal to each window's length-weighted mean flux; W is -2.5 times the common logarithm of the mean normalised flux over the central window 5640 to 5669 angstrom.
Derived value -0.03 mag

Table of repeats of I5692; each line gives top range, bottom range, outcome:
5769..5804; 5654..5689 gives 1.14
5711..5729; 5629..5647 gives 1.14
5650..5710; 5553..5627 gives 1.12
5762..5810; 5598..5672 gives 1.22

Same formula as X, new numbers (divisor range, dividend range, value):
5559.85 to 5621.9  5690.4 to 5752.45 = 1.13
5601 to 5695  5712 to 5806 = 1.12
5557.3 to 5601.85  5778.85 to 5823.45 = 1.25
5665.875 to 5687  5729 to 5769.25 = 1.06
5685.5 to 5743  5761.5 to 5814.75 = 1.08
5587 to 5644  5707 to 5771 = 1.18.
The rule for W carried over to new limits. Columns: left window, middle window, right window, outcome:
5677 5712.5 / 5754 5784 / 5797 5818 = 0.03 mag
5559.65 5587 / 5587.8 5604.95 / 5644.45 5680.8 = 0.17 mag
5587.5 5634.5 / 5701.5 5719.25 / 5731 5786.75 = 0.00 mag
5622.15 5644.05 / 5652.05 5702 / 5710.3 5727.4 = -0.01 mag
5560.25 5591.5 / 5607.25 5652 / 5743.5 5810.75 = 0.03 mag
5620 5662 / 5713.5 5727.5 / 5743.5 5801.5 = -0.03 mag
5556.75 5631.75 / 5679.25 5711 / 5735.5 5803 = 0.02 mag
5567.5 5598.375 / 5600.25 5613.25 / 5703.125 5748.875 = 0.02 mag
